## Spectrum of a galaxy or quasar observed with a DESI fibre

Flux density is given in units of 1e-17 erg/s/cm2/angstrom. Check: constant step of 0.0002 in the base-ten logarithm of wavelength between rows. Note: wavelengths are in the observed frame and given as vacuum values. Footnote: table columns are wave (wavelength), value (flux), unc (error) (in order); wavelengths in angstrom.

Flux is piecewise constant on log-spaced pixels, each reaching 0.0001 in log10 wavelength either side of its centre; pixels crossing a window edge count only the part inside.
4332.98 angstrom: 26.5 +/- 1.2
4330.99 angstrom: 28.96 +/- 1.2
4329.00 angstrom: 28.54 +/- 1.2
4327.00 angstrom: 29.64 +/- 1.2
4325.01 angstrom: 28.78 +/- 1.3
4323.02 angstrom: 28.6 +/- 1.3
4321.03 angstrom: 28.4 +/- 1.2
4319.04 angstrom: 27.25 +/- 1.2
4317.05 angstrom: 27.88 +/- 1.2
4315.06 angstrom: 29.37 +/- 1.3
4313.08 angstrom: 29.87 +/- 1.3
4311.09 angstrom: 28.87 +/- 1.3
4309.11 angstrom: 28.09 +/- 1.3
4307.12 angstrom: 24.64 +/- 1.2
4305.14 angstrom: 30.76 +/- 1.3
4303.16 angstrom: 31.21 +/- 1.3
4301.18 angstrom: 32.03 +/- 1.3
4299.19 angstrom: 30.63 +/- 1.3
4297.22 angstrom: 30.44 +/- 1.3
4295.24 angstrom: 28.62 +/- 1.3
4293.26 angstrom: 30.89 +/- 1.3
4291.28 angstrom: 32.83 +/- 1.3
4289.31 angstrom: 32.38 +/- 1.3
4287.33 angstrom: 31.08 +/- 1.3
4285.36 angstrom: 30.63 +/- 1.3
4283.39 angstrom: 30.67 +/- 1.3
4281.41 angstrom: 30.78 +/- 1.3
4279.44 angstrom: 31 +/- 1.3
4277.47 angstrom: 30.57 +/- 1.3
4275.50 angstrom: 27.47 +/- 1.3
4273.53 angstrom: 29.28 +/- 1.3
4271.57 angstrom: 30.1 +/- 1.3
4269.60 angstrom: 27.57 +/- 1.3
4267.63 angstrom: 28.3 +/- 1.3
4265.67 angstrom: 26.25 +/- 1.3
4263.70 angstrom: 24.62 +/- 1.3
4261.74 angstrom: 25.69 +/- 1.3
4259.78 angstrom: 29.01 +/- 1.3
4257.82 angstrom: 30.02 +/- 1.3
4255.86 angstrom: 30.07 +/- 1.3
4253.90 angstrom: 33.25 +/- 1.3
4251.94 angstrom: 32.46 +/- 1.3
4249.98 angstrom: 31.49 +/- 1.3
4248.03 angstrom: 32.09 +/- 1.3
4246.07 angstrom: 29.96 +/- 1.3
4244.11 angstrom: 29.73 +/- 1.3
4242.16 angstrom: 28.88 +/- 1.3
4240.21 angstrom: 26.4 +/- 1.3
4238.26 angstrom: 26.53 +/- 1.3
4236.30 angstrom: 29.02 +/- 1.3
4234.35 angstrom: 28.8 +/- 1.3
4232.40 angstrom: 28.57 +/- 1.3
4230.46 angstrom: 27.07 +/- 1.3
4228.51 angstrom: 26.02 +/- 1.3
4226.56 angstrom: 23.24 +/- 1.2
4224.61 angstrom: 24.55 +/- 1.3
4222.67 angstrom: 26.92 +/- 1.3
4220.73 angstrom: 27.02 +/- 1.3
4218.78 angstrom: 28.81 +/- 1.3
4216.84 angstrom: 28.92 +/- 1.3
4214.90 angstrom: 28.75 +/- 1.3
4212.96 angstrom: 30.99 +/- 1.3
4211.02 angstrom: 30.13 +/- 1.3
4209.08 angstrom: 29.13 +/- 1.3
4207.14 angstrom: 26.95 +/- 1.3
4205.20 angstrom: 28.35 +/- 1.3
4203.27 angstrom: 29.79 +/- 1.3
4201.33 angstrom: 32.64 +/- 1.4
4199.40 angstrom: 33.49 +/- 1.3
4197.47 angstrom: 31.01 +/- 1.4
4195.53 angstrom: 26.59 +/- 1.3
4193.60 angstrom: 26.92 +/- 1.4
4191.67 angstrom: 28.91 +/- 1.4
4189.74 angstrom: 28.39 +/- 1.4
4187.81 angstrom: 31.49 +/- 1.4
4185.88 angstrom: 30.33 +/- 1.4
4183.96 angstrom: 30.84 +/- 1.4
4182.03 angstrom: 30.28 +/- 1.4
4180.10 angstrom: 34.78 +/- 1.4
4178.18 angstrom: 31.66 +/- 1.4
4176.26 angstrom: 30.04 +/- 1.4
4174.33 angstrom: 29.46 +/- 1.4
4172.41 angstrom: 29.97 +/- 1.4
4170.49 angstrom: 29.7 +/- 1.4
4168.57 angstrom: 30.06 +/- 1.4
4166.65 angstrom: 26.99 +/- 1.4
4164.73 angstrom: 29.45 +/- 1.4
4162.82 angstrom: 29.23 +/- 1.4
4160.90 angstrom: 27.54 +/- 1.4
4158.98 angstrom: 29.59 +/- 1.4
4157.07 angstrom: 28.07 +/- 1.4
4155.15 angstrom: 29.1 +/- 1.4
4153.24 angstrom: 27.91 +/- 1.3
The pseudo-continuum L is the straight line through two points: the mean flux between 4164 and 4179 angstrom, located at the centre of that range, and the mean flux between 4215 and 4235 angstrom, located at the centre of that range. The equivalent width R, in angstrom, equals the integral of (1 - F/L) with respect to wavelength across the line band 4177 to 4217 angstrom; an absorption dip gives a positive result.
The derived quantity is -2.3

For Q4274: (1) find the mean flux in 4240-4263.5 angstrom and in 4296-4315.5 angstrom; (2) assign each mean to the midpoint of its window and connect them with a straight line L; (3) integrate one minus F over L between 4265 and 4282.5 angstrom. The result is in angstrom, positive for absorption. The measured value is 0.39 angstrom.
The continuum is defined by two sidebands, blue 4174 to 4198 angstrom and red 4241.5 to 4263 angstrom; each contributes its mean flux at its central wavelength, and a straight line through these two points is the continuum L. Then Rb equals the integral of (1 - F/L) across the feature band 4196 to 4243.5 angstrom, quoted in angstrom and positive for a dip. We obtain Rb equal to 2.7 angstrom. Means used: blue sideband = 30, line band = 28.4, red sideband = 30.2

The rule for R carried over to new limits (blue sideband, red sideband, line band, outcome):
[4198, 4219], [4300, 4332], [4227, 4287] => 0.8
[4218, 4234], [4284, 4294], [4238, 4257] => -1.3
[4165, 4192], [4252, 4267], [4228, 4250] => 0.3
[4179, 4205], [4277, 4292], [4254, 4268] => 1.3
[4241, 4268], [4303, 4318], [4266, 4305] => -1.7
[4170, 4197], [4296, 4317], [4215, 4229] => 1.5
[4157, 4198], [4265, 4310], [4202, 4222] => 0.5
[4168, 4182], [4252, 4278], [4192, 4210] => 0.5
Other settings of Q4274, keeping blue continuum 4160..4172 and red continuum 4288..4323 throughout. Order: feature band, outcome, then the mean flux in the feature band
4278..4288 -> -0.4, 30.8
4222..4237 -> 1.3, 26.7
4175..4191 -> -1.1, 30.9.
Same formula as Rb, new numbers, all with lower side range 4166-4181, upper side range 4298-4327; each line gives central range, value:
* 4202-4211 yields 0.4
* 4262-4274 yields 0.8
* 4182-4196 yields 0.5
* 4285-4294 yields -0.7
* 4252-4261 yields -0.3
